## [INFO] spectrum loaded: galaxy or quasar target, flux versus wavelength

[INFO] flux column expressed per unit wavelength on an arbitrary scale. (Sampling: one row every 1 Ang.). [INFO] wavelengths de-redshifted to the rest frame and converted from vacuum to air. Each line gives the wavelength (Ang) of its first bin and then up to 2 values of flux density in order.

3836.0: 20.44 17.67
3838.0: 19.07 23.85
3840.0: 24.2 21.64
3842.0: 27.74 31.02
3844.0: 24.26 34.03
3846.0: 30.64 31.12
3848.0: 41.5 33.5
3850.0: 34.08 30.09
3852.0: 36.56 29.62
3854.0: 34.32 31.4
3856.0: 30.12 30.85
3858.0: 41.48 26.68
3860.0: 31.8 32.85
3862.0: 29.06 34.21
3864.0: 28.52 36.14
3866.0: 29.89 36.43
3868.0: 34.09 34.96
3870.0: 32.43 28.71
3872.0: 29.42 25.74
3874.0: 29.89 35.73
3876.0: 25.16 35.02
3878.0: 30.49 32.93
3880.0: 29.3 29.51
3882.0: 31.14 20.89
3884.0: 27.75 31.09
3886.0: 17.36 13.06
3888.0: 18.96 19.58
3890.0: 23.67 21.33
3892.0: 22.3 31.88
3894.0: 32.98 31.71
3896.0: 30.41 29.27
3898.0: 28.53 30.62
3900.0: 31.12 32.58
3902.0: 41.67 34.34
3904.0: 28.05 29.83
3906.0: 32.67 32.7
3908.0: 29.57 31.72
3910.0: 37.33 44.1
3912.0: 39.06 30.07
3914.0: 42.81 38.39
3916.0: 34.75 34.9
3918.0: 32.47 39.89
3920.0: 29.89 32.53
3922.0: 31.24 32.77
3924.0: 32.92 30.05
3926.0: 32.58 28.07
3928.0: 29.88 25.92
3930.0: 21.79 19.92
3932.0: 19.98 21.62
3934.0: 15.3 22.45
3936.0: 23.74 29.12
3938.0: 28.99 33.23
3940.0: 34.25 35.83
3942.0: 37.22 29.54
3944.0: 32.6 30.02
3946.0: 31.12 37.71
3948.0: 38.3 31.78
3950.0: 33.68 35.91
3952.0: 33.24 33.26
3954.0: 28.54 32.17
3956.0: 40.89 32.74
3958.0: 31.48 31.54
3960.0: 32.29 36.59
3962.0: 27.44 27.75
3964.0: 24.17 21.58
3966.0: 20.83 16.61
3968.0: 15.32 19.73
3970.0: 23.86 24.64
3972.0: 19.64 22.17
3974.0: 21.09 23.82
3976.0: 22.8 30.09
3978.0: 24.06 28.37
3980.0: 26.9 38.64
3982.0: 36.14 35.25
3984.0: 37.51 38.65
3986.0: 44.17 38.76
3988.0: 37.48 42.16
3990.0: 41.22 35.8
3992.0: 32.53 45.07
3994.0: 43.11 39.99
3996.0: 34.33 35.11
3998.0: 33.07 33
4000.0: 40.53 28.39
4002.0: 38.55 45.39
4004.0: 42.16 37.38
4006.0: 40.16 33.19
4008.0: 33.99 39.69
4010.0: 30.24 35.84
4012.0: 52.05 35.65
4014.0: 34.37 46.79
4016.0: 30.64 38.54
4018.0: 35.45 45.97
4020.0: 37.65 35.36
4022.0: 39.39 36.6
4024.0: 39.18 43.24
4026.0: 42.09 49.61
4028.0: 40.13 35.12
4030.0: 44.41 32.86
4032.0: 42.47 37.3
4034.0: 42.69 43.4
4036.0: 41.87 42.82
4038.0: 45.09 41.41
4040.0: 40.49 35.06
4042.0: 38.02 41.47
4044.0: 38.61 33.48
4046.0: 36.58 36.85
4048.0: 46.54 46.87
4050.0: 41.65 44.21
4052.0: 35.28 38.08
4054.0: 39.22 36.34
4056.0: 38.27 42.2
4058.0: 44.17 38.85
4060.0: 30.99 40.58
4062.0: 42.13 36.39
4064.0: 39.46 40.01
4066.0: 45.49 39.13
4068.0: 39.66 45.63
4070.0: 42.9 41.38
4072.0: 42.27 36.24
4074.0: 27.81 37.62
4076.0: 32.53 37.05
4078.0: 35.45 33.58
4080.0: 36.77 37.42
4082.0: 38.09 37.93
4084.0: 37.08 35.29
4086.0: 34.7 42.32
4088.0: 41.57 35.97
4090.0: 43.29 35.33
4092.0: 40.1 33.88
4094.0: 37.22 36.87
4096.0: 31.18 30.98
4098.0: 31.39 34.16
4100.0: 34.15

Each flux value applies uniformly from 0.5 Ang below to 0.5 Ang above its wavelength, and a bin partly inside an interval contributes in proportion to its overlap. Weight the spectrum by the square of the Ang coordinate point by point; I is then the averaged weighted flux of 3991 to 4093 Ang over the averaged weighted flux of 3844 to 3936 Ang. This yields 1.4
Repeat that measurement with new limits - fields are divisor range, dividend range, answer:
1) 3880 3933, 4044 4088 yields 1.40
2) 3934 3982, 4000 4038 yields 1.41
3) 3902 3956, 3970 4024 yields 1.16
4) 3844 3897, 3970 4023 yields 1.26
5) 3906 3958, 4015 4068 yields 1.33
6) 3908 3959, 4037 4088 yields 1.31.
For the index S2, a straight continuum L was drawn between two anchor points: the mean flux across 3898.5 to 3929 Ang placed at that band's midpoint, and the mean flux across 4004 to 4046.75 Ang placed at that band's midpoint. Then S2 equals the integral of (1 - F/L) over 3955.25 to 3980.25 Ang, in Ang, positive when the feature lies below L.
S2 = 7.1 Ang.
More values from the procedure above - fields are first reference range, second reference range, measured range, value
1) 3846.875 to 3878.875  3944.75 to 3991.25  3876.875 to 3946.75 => 3.56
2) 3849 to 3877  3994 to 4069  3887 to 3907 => 2.83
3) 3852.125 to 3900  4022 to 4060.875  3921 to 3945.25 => 3.47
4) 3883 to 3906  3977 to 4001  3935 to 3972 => 3.60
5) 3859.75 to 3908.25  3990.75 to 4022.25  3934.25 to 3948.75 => 0.87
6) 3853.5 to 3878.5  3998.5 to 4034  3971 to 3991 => 2.80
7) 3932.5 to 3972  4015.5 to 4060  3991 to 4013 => -1.51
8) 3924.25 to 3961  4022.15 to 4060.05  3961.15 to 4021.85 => 3.46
